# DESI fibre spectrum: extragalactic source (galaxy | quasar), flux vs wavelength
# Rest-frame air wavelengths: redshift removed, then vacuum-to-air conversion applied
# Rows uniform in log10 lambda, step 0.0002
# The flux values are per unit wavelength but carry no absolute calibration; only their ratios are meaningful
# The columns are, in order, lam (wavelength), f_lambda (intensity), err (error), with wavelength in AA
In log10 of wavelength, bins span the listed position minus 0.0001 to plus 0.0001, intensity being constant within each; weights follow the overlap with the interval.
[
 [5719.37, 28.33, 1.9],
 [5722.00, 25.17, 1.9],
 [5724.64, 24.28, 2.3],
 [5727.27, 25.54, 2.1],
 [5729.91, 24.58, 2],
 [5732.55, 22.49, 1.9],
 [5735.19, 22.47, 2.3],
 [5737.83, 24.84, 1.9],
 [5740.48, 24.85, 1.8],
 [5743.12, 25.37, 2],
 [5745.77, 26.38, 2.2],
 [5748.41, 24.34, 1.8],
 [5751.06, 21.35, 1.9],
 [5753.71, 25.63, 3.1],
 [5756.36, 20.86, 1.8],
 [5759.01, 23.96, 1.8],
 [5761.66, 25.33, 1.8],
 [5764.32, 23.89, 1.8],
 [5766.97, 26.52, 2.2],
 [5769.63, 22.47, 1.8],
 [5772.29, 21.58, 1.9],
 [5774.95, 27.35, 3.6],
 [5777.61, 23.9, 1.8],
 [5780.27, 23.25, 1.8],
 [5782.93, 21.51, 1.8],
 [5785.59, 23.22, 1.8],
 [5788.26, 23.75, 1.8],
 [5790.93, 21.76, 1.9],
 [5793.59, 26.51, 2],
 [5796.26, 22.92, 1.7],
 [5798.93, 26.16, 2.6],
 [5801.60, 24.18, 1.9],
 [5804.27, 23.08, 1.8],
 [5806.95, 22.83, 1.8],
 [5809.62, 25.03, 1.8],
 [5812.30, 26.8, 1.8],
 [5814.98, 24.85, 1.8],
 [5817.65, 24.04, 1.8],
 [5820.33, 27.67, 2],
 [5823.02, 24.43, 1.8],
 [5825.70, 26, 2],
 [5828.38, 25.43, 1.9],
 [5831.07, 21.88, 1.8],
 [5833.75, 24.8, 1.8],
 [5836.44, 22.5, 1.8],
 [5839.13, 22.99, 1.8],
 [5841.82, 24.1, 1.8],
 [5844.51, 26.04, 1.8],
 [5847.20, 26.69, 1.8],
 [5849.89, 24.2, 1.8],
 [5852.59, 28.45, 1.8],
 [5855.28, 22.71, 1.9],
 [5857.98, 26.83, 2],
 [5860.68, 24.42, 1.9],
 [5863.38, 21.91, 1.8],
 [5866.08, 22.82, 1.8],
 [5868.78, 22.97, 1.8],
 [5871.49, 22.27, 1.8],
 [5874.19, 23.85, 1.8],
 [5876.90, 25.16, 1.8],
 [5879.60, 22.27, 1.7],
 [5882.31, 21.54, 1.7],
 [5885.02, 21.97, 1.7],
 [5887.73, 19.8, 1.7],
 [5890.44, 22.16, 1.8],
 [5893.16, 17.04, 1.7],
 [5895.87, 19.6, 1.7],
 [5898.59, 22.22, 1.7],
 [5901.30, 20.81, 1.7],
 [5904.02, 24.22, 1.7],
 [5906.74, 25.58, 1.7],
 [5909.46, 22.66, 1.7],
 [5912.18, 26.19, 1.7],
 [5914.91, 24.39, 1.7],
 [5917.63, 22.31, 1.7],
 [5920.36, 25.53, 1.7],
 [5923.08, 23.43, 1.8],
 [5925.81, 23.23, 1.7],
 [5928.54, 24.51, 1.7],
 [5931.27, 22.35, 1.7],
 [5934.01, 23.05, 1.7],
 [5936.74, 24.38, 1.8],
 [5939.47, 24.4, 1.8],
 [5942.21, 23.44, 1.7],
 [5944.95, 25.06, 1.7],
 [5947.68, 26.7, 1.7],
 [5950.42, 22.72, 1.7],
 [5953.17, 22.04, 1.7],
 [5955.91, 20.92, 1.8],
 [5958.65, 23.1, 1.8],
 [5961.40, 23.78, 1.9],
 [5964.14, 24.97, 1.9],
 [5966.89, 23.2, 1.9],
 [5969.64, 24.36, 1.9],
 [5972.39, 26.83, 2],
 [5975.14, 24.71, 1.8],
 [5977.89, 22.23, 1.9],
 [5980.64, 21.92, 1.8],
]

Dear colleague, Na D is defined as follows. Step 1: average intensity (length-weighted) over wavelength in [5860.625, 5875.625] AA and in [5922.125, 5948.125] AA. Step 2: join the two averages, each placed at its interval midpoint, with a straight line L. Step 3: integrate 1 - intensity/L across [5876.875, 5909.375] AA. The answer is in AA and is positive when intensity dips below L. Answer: 2.2 AA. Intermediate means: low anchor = 22.9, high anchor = 24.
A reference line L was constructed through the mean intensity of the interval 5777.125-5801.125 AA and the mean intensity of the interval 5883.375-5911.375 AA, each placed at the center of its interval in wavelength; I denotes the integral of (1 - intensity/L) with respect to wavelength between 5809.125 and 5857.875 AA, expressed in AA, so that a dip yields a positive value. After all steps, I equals -4.5 AA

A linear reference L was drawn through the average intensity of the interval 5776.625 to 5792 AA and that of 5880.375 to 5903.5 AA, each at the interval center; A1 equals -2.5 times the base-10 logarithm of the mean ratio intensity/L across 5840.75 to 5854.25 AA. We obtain -0.19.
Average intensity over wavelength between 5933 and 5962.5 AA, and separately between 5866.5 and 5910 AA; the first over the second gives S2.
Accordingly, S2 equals 1.1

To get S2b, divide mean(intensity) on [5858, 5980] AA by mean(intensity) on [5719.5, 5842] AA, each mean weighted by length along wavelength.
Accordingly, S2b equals 0.96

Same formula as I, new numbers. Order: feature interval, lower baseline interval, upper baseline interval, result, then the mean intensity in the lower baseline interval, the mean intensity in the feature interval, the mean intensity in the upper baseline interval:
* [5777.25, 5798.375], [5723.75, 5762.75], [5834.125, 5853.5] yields 0.9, 24.1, 23.4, 24.9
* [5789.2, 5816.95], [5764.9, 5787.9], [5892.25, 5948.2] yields -0.9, 23.7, 24.4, 23.4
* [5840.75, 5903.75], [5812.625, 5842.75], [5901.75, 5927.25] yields 3.2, 24.5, 23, 24.1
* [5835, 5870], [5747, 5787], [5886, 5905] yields -4.2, 23.7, 24.4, 20.8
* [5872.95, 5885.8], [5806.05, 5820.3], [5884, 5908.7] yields -0.4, 25.1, 23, 21.5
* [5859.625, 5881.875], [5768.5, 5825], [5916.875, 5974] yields 0.8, 24.2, 23.1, 23.8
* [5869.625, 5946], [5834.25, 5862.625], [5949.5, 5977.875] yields 3.8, 24.8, 23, 23.6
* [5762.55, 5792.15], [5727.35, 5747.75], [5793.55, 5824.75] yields 1.3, 24.5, 23.6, 24.8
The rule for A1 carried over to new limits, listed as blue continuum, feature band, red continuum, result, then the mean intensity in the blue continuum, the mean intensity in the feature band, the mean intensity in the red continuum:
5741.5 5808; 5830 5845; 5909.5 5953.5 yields 0.02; 23.9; 23.6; 24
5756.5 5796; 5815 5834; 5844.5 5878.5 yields -0.03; 23.8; 24.9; 24.4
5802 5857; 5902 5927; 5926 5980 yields 0.00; 24.7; 24.1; 23.8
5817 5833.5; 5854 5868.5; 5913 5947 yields 0.04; 24.9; 23.7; 23.9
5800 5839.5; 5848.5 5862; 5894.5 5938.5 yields -0.05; 24.5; 25.3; 23.4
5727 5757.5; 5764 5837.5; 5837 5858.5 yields 0.02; 24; 24.2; 25.1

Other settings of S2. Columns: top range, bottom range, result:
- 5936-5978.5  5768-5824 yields 0.99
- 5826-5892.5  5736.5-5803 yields 0.98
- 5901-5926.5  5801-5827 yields 0.96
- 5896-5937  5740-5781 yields 0.97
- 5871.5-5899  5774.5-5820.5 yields 0.89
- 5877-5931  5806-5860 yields 0.91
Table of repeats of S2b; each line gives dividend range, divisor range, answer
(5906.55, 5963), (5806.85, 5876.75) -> 0.97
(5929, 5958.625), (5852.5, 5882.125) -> 0.99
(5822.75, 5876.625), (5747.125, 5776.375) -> 1.01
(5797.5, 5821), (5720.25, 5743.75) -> 1.02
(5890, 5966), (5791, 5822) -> 0.94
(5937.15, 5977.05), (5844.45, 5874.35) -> 0.98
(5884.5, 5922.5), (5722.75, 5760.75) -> 0.93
